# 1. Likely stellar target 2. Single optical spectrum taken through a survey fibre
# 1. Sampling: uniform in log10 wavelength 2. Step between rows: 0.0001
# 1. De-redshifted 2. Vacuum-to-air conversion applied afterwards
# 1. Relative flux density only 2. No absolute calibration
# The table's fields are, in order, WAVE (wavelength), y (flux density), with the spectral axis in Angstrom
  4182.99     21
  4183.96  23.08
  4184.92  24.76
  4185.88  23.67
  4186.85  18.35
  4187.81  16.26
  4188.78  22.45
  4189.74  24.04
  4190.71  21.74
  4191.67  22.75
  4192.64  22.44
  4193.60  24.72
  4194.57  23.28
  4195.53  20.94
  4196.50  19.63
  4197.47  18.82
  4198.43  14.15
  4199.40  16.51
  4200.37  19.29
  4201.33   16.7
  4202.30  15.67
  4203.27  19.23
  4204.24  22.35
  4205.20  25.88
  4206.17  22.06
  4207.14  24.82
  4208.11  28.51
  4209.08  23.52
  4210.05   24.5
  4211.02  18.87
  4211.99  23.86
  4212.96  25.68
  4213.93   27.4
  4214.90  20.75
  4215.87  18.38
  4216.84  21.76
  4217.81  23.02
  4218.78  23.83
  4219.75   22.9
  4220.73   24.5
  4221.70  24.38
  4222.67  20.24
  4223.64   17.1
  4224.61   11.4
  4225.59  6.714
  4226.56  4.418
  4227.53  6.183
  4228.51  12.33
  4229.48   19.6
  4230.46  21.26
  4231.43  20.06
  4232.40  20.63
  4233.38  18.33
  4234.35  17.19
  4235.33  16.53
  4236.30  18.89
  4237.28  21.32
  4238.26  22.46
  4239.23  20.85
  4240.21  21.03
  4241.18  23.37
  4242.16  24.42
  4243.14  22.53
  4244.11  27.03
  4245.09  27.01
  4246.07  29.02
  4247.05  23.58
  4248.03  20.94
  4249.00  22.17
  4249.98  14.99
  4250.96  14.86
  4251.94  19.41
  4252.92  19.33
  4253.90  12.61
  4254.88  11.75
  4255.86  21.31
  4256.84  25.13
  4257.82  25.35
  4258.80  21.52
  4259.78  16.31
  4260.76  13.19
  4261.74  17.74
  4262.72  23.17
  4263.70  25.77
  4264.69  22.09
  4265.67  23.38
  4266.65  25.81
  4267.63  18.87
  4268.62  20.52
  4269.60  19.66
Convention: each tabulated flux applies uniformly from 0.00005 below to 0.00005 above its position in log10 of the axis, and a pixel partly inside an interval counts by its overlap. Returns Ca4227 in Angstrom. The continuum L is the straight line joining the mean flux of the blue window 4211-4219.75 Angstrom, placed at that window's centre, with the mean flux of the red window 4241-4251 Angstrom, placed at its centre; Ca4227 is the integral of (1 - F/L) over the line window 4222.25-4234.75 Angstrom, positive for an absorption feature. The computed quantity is 4.3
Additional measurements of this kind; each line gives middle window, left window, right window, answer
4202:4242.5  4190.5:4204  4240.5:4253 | 1.5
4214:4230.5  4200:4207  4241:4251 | 2.9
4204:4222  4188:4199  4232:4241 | -2.6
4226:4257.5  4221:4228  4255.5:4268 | -4.2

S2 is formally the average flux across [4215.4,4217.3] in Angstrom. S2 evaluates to 20.1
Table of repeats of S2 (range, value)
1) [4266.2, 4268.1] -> 22.3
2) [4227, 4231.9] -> 15.8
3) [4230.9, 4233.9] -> 19.7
